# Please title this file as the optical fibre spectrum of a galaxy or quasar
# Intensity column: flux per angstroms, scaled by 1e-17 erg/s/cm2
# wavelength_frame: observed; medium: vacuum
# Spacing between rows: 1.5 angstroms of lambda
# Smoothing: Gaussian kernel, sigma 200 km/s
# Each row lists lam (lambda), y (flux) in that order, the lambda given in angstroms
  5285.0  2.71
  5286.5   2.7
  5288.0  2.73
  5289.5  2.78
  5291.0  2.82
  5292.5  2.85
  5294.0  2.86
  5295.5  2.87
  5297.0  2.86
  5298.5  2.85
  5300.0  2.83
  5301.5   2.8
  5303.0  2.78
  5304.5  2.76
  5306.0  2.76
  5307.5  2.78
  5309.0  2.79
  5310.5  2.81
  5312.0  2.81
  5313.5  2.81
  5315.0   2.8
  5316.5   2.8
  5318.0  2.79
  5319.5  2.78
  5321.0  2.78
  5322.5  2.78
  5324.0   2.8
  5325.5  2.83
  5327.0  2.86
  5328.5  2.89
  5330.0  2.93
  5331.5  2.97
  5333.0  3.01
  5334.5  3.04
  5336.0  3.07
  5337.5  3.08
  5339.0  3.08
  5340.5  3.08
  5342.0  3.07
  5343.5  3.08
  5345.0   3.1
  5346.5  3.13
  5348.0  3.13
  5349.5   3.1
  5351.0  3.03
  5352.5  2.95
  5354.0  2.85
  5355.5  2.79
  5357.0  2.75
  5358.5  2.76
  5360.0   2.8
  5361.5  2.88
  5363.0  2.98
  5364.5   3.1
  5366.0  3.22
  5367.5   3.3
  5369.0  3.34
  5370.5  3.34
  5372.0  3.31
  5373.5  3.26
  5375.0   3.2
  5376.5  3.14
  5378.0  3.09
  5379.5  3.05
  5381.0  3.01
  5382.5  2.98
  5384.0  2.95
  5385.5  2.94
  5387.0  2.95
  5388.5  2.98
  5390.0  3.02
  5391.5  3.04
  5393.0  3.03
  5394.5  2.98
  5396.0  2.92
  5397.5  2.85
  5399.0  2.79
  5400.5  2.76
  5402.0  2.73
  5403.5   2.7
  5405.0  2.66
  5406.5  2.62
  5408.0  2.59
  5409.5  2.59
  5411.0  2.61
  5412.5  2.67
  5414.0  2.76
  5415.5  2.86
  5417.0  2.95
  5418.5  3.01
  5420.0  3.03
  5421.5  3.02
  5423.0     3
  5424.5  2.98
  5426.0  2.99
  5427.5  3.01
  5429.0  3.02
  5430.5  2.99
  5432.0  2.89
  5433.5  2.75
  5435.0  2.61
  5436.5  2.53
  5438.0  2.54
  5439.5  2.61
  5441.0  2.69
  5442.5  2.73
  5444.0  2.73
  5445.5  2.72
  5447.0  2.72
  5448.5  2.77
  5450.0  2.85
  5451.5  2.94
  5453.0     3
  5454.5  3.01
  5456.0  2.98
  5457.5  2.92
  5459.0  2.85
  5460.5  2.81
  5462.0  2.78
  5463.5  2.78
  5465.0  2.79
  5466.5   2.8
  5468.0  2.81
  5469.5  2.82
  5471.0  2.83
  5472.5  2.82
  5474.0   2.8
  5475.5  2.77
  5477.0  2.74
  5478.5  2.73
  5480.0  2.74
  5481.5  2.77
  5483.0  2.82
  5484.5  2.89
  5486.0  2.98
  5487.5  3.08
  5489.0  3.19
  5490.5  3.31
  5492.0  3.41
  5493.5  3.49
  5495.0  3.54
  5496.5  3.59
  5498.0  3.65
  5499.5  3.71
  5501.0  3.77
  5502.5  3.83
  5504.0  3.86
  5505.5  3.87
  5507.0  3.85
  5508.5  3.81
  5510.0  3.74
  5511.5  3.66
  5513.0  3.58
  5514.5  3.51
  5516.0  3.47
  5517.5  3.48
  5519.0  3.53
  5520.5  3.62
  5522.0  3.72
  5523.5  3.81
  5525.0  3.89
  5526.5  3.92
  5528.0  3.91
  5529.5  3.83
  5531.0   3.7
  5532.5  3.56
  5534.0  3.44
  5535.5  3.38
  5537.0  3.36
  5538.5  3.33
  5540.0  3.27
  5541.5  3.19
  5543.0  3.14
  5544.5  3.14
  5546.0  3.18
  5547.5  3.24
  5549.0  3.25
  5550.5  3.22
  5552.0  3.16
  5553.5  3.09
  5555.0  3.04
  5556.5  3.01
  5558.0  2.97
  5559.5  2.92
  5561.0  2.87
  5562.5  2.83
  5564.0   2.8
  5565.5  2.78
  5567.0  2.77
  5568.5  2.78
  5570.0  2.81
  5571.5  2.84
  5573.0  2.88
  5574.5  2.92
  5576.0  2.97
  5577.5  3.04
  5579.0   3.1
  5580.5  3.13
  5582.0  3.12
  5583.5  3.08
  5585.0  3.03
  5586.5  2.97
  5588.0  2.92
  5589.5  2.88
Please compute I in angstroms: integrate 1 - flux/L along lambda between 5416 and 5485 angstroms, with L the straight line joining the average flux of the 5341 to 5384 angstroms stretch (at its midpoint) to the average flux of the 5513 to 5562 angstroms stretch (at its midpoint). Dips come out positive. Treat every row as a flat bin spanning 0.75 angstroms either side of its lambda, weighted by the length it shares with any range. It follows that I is 8.3 angstroms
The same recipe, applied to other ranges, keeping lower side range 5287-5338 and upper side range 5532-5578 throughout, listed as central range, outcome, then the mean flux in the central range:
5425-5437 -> 0.4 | 2.86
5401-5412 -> 1.1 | 2.65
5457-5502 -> -0.6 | 3.04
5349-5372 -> -1.1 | 3.02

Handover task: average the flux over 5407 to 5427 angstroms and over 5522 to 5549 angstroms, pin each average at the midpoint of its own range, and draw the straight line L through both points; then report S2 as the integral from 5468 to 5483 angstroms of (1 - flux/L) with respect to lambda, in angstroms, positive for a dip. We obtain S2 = 1.8 angstroms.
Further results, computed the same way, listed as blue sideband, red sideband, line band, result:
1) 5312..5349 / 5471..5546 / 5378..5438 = 5.29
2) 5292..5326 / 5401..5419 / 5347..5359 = -0.67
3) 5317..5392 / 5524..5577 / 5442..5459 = 1.32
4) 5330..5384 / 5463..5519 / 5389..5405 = 1.24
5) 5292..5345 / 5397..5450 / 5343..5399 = -3.93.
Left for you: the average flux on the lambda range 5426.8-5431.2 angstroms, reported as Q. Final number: 3.01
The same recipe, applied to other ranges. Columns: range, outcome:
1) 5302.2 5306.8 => 2.77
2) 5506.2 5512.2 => 3.77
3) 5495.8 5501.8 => 3.68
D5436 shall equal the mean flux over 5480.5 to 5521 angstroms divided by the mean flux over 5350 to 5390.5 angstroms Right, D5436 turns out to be 1.14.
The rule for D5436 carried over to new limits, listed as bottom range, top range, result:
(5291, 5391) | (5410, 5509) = 1.01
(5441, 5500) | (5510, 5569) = 1.12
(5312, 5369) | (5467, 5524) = 1.13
